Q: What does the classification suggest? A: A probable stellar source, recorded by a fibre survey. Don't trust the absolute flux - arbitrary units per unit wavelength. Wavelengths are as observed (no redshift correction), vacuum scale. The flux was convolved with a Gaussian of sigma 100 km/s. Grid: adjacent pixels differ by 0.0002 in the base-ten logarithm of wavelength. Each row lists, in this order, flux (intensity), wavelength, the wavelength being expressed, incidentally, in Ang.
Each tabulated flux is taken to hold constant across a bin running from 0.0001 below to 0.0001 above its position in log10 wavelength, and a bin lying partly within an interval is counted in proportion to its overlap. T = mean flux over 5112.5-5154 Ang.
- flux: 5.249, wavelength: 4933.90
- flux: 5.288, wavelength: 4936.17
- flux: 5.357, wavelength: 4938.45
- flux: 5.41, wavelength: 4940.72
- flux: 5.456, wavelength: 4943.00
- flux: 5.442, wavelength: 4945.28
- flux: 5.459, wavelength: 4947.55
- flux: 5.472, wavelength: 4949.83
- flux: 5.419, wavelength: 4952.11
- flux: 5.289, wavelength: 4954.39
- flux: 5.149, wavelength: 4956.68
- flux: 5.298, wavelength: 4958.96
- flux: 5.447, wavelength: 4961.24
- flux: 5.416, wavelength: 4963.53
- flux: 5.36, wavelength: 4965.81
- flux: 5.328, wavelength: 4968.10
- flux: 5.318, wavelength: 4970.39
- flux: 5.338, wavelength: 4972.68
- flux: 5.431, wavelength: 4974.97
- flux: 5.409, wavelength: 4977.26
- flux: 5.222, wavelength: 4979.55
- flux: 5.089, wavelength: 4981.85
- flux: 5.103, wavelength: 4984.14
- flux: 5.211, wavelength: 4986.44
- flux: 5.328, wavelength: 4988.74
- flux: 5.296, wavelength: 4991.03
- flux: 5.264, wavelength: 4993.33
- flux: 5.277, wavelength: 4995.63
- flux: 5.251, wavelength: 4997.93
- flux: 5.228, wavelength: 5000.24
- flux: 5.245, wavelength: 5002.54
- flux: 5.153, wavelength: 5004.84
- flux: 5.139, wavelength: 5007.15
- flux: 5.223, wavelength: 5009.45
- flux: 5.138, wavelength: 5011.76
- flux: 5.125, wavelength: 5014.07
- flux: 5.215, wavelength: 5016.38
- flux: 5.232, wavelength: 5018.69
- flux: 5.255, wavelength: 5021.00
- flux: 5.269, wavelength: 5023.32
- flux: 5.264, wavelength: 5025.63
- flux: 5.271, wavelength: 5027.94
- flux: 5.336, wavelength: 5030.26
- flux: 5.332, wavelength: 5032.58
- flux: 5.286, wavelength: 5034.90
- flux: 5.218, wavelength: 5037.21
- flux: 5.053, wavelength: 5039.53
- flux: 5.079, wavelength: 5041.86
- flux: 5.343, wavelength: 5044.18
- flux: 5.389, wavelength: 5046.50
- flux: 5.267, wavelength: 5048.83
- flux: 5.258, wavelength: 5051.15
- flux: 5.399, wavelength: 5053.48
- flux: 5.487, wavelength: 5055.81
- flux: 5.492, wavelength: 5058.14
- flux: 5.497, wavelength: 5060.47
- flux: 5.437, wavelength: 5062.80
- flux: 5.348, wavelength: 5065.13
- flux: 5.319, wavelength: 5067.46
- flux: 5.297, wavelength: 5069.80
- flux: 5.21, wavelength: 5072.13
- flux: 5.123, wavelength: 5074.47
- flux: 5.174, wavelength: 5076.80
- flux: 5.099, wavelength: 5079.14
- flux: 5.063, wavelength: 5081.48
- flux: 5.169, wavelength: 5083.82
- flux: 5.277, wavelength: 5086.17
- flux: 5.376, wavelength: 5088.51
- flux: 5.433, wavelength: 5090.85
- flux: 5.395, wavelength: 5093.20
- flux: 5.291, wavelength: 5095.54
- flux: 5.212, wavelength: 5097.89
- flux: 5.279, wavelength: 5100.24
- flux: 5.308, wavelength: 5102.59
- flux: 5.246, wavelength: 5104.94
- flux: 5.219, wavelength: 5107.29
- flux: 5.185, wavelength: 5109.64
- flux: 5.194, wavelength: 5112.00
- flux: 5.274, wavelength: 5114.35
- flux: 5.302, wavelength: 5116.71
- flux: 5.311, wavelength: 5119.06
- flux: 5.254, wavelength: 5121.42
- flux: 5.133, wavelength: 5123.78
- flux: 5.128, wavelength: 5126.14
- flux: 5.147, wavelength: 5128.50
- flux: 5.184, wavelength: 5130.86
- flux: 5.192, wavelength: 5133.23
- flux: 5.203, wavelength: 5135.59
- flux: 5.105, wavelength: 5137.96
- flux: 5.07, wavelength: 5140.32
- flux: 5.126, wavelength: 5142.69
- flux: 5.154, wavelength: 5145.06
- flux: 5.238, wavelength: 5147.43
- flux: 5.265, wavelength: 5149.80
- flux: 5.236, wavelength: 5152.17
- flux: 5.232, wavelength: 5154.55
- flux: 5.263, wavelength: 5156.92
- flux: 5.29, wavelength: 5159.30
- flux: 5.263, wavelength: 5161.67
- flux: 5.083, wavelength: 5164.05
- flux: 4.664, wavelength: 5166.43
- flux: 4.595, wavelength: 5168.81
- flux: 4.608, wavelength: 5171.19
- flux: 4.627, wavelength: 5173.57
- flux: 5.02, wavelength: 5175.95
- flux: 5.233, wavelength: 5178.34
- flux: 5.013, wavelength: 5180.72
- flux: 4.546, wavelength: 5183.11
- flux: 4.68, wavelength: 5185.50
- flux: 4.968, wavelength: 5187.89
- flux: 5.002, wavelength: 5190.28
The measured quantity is 5.2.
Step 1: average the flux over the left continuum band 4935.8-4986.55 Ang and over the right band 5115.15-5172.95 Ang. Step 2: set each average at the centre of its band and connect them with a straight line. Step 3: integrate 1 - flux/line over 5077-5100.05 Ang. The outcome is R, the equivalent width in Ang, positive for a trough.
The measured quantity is -0.3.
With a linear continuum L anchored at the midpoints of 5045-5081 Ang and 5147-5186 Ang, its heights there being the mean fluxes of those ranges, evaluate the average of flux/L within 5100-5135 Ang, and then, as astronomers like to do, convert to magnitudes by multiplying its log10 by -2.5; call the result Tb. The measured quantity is -0.016 mag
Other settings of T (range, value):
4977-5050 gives 5.23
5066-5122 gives 5.25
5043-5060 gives 5.38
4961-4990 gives 5.3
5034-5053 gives 5.24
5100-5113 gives 5.24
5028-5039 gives 5.28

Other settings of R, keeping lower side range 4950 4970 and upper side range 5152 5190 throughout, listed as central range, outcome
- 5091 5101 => -0.4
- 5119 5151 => -1.0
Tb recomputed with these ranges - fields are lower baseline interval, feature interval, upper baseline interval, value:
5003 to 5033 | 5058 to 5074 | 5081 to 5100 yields -0.018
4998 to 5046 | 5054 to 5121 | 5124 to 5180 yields -0.028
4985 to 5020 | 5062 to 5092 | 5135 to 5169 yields -0.016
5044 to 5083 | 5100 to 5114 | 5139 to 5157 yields 0.002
